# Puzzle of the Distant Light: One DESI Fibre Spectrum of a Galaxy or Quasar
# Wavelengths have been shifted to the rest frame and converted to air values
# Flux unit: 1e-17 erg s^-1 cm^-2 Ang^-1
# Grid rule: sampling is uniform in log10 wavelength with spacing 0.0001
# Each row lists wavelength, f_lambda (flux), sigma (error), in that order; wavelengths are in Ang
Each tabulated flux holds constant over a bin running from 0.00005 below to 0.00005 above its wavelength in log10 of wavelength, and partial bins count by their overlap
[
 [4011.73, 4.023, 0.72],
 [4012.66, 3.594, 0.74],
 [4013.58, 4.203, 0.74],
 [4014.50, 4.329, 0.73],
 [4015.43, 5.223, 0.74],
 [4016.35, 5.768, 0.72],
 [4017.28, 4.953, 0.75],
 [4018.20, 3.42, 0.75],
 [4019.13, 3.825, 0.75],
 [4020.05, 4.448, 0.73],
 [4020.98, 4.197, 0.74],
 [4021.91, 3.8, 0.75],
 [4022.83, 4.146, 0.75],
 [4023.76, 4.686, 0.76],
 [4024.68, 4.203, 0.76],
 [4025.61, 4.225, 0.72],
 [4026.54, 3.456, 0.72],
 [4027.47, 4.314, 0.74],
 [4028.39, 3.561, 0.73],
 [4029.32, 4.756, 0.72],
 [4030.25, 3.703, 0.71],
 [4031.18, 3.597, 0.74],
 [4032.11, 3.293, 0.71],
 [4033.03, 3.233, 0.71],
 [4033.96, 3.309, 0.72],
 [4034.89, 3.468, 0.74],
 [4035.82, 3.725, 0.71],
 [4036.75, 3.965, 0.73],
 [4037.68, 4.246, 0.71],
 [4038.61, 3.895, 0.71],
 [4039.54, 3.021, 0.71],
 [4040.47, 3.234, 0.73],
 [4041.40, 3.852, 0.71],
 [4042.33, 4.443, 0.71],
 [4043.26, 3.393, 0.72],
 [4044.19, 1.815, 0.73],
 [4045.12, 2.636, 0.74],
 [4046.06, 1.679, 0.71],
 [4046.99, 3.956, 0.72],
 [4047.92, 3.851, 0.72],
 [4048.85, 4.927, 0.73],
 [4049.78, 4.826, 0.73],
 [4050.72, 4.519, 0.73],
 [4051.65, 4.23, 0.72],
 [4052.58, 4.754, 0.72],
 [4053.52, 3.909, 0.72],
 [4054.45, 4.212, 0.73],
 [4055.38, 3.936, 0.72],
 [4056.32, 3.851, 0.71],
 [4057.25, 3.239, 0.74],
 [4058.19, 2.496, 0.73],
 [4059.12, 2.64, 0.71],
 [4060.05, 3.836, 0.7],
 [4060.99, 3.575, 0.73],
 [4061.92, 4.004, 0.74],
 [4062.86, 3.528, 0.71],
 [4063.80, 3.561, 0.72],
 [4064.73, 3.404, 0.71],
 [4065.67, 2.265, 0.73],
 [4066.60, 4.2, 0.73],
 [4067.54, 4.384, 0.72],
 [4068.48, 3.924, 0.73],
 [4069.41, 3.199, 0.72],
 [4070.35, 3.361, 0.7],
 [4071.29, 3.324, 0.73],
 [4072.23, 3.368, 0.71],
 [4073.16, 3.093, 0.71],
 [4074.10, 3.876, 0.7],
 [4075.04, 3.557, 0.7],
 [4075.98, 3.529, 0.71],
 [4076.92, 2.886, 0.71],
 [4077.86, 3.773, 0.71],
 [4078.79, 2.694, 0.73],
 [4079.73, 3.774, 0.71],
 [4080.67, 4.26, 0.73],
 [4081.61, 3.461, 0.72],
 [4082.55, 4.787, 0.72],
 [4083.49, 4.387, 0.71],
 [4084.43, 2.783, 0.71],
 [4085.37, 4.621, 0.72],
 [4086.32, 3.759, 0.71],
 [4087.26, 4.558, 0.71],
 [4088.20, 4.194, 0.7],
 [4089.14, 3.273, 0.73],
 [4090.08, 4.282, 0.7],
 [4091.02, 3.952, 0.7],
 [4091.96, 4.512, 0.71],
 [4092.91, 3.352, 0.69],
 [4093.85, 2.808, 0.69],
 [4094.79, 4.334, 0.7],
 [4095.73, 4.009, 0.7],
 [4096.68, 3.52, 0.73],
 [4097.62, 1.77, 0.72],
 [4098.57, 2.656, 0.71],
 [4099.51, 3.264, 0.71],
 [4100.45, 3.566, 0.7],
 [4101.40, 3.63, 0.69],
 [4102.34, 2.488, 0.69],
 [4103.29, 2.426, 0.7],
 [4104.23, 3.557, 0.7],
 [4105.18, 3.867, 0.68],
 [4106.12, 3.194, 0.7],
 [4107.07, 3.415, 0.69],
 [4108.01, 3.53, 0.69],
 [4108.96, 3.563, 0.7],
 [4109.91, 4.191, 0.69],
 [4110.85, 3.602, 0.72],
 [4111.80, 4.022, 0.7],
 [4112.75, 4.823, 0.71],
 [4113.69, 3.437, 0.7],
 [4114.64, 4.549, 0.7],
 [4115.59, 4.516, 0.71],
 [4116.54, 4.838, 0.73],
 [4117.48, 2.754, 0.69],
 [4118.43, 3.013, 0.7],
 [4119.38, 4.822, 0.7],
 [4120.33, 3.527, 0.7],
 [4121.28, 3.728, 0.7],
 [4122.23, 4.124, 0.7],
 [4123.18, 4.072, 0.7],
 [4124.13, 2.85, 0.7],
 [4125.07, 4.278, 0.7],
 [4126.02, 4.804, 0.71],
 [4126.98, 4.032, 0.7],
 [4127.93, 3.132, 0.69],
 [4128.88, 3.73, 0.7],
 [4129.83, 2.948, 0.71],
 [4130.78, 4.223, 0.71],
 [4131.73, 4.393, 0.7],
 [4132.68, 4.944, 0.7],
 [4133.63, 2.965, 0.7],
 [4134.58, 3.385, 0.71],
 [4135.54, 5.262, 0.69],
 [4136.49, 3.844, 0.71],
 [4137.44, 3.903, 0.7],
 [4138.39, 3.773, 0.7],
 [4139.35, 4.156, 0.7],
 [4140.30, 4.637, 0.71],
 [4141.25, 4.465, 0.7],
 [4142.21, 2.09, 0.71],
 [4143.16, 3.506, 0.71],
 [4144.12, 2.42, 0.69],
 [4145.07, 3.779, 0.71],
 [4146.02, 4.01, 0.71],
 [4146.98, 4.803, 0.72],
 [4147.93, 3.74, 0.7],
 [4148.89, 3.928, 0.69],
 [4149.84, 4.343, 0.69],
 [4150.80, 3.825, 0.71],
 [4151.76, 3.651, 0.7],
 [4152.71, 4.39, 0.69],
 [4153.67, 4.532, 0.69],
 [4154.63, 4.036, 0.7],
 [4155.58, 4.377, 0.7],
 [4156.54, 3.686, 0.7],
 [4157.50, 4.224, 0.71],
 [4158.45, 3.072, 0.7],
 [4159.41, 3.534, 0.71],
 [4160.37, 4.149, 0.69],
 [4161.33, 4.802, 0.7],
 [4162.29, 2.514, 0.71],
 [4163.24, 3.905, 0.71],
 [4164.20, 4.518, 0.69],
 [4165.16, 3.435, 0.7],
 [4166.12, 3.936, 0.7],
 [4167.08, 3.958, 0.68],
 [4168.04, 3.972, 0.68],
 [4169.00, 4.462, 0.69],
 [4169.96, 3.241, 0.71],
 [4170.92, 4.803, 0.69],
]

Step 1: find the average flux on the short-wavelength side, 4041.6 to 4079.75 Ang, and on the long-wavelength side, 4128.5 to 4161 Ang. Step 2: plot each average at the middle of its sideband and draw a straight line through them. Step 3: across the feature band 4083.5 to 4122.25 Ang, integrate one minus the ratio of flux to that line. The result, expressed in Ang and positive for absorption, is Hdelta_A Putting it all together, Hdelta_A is 0.6 Ang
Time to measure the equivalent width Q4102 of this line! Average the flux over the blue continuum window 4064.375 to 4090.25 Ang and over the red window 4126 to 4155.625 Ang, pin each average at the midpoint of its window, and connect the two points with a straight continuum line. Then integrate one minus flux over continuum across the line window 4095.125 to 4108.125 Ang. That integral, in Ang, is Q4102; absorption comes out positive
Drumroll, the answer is 1.92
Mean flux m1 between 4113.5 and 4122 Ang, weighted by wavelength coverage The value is 3.93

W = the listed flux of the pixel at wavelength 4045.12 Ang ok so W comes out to 2.636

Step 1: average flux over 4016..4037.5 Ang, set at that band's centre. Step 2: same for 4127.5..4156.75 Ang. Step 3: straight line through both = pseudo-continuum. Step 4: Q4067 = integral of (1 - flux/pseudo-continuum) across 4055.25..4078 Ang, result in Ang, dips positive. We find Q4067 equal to 2.9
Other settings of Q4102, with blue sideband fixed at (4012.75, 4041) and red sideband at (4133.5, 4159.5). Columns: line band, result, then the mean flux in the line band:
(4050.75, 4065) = 0.9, 3.71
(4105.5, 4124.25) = 0.3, 3.85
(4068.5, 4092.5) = 1.3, 3.73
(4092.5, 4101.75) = 1.5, 3.29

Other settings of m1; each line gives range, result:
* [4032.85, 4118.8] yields 3.63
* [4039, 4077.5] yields 3.57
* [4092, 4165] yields 3.77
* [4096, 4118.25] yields 3.53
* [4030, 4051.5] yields 3.6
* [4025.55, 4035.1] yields 3.7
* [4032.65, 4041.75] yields 3.59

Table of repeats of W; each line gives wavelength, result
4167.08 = 3.958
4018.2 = 3.42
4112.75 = 4.823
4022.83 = 4.146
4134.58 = 3.385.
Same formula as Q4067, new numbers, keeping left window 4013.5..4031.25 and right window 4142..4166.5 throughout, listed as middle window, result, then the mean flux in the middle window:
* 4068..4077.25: 1.5 Ang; 3.42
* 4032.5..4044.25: 1.8 Ang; 3.57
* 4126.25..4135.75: 0.1 Ang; 3.88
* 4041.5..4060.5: 2.3 Ang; 3.66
